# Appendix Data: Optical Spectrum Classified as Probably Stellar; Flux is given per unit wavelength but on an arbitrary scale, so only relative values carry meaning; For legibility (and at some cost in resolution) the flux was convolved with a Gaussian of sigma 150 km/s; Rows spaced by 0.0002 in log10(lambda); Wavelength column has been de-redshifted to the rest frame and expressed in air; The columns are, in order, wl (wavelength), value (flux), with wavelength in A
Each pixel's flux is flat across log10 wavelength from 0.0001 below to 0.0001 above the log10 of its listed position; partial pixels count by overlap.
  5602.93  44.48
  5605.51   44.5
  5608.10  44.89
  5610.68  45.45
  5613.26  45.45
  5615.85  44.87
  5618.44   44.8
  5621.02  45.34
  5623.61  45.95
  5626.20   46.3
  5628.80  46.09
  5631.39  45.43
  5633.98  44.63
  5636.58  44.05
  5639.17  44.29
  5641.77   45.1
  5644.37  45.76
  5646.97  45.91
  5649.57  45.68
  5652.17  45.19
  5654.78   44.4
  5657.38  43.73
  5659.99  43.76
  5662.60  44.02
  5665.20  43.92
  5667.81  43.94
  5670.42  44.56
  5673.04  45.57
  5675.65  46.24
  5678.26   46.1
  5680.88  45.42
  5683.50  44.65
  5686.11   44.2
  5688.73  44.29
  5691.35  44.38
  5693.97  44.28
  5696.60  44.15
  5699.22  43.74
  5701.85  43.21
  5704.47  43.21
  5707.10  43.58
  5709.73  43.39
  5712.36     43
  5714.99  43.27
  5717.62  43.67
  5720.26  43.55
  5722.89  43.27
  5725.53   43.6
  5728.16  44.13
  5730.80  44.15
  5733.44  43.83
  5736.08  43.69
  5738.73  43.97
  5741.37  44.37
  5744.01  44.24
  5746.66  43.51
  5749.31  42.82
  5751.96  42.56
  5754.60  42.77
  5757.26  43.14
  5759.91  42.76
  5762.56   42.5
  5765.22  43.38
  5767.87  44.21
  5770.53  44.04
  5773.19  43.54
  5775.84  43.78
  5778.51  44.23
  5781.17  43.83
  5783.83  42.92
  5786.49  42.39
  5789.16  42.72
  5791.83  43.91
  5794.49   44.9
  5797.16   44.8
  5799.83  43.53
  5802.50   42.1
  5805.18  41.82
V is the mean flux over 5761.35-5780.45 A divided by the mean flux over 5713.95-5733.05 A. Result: 1.0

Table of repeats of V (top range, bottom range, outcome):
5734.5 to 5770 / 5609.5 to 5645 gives 0.96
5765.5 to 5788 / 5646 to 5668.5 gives 0.98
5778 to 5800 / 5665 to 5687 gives 0.97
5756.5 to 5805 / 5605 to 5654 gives 0.96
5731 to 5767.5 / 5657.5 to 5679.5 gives 0.97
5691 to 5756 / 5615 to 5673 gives 0.97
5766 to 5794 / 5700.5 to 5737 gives 1.00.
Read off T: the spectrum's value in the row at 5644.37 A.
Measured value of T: 45.76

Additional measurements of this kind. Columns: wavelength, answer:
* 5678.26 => 46.1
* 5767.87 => 44.21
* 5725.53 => 43.6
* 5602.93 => 44.48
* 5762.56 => 42.5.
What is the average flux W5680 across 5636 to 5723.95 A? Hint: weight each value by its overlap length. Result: 44.3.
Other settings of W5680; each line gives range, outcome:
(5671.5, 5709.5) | 44.5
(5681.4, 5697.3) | 44.4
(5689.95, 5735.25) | 43.7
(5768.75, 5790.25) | 43.5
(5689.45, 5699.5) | 44.2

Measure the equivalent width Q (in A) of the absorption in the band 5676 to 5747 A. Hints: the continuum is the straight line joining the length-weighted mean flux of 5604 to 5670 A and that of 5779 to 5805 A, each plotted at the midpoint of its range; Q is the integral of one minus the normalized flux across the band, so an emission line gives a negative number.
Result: 0.33 A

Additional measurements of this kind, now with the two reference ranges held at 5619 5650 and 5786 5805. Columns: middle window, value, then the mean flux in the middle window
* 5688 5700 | 0.1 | 44.2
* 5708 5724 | 0.4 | 43.4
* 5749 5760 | 0.3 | 42.8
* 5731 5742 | 0.0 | 43.9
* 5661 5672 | 0.2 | 44.1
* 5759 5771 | 0.1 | 43.4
